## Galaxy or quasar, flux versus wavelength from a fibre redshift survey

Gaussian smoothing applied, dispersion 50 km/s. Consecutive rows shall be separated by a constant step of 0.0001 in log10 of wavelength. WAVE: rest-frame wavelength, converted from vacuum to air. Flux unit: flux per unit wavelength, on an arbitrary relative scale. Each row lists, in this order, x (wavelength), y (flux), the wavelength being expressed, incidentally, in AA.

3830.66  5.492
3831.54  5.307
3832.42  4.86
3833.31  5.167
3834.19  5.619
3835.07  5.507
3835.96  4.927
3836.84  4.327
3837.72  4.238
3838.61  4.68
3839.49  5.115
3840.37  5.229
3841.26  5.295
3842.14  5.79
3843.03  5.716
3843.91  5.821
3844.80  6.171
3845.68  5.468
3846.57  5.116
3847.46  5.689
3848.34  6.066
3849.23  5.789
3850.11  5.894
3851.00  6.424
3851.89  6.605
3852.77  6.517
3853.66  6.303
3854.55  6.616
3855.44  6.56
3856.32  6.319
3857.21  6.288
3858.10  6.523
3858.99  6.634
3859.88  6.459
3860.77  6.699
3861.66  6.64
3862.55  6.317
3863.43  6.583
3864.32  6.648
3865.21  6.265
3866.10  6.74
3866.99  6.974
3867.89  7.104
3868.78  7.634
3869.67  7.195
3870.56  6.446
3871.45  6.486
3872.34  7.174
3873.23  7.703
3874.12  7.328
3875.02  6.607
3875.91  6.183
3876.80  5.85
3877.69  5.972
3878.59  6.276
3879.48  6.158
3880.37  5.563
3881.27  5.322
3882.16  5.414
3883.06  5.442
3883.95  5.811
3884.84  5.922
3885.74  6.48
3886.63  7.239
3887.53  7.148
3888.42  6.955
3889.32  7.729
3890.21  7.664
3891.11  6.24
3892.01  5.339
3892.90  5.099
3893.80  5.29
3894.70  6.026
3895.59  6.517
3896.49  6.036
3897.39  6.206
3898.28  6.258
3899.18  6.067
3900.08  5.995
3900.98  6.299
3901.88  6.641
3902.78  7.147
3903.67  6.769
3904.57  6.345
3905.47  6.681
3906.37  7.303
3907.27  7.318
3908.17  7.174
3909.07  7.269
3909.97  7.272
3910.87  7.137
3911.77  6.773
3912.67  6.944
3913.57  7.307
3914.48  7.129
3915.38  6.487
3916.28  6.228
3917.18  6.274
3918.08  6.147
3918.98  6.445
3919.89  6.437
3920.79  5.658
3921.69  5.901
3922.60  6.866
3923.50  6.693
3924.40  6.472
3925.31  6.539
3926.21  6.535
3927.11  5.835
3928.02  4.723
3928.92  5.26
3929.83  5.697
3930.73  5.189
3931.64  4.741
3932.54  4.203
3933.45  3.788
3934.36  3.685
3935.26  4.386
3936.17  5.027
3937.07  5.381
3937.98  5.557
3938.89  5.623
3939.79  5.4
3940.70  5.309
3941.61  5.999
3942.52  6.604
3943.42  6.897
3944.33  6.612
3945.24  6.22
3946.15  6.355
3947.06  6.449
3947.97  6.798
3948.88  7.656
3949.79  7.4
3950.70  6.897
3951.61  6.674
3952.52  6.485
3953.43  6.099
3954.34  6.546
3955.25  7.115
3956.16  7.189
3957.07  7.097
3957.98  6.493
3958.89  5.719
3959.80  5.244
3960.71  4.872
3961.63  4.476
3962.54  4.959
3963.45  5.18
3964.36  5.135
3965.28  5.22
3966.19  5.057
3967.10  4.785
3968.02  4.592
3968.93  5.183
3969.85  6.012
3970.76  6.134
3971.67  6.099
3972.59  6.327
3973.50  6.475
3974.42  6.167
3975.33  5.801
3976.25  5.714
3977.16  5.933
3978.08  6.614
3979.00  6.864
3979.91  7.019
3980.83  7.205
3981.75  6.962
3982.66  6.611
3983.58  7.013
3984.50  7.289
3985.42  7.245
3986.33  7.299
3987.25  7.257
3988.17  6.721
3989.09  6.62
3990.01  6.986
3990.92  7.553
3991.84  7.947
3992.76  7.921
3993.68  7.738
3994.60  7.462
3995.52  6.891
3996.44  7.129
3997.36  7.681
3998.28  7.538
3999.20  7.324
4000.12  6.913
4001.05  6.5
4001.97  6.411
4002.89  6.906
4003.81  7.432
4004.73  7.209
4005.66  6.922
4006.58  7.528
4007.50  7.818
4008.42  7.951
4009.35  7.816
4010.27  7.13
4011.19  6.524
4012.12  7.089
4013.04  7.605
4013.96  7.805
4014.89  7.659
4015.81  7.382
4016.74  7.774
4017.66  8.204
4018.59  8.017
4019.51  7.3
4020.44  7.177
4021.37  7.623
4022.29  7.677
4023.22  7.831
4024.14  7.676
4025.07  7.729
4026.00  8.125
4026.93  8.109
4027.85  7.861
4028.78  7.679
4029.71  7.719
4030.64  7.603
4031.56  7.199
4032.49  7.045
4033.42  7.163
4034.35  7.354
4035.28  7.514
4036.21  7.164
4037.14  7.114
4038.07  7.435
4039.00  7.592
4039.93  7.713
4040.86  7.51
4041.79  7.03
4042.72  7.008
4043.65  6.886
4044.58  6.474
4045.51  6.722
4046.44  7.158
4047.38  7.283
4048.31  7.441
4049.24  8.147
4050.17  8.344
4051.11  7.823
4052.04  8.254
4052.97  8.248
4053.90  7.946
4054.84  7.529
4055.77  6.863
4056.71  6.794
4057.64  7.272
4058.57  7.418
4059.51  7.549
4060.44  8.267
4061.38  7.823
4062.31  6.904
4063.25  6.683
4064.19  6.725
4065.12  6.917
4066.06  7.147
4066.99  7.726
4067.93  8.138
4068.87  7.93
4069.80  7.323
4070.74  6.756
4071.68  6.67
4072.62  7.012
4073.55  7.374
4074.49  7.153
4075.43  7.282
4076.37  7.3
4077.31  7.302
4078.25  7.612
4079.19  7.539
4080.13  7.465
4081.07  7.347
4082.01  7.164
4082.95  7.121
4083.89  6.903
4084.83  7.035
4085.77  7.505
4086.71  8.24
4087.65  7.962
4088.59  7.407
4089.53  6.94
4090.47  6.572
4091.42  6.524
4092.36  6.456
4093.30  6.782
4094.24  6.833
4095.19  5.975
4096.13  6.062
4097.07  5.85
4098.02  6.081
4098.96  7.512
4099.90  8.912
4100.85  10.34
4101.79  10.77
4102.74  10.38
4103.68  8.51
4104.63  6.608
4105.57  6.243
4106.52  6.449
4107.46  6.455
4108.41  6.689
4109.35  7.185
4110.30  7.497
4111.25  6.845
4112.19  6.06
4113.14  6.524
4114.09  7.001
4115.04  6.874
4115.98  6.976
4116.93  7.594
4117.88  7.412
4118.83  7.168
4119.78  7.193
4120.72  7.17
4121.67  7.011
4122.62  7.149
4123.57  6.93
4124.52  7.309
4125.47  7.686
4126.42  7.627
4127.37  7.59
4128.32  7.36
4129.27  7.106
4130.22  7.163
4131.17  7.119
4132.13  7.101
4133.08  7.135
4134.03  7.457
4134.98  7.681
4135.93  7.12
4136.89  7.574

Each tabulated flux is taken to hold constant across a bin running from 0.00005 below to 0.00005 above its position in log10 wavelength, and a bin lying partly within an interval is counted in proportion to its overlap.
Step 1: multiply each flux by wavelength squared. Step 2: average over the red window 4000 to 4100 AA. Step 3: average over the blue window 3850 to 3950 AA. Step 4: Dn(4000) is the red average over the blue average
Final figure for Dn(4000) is 1.25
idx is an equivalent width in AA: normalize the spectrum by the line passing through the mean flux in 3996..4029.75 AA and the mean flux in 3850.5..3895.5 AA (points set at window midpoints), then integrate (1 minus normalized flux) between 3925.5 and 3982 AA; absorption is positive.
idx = 9.5 AA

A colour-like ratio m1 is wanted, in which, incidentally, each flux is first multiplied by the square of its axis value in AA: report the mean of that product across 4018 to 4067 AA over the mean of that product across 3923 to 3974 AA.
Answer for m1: 1.3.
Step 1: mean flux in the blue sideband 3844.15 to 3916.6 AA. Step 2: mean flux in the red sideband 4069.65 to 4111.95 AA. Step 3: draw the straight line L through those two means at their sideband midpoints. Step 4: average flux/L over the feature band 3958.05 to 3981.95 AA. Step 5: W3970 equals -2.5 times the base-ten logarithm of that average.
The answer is 0.184 mag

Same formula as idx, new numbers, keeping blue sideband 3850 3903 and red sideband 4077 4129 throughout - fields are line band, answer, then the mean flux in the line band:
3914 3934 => 2.2 AA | 5.86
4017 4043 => -2.0 AA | 7.55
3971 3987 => 0.4 AA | 6.63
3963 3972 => 1.9 AA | 5.33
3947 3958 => -0.3 AA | 6.87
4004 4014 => -0.7 AA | 7.39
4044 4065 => -1.0 AA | 7.43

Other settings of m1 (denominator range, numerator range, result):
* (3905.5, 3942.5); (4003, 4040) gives 1.31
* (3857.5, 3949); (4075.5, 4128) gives 1.28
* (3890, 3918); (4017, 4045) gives 1.22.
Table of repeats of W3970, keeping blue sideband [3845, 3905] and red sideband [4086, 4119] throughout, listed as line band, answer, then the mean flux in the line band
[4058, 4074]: -0.031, 7.32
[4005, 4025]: -0.095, 7.55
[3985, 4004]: -0.058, 7.21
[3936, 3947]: 0.116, 5.96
